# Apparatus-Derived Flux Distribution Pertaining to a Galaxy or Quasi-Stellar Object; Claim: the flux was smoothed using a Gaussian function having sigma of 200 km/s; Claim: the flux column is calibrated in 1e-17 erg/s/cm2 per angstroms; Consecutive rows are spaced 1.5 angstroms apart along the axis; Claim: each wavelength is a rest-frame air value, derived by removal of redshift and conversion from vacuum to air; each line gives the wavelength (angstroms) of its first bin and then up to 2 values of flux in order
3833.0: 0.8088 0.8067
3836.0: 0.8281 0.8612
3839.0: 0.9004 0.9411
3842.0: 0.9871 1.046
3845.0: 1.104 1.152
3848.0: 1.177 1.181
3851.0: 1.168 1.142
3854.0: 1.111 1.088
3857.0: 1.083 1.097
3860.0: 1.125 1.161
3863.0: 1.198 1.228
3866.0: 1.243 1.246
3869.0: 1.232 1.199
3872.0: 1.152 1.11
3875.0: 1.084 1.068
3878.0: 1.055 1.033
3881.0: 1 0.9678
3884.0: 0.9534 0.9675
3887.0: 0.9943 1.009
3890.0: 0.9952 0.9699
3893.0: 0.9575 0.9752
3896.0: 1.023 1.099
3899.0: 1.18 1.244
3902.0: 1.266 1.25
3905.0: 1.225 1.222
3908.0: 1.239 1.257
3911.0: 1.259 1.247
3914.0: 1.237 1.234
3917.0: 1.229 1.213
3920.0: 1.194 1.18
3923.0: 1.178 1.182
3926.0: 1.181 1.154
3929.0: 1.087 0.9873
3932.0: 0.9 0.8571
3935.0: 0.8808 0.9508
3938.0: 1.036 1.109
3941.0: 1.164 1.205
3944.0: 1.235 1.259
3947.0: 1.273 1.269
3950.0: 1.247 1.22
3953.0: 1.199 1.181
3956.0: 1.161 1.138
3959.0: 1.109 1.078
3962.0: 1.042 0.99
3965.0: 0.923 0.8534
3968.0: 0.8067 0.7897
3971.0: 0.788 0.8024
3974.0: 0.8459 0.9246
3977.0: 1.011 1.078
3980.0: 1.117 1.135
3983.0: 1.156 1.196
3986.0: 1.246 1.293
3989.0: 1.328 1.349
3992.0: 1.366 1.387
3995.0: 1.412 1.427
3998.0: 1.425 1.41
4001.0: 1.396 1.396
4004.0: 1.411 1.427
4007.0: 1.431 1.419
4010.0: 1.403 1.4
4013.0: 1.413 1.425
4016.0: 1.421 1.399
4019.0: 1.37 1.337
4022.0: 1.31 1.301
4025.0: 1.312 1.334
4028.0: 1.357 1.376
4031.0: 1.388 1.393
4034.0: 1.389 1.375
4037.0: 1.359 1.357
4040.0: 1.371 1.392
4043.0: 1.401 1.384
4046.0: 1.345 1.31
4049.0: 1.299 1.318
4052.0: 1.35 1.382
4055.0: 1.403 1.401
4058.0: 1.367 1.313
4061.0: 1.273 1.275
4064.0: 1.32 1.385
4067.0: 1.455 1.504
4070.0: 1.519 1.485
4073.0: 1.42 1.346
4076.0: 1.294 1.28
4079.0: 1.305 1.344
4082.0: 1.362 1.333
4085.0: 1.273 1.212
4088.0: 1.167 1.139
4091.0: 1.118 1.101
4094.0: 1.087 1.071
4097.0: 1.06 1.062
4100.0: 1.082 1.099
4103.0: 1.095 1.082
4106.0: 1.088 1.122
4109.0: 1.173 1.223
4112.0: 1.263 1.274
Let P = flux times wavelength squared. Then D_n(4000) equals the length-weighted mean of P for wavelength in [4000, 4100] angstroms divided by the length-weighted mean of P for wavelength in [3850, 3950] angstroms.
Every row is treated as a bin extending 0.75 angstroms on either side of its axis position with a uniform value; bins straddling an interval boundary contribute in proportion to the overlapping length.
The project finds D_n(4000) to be 1.3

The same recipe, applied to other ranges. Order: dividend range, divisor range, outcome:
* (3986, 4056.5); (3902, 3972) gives 1.28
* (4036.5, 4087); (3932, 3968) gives 1.31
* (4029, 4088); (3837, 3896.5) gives 1.39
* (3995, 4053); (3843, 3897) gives 1.36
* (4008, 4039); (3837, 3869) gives 1.35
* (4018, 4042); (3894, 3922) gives 1.20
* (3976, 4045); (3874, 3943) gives 1.28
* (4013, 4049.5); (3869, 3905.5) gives 1.36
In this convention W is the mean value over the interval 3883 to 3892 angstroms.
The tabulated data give 0.981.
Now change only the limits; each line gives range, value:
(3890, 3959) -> 1.15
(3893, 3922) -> 1.19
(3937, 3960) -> 1.18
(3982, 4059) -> 1.36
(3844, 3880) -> 1.14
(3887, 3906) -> 1.1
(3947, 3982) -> 1.04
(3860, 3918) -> 1.13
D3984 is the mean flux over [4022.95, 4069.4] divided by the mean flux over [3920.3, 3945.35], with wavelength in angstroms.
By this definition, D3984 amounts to 1.3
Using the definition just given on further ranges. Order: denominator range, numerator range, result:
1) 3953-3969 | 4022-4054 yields 1.31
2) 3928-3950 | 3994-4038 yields 1.27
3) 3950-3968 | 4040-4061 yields 1.26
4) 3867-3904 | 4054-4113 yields 1.16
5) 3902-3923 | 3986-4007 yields 1.13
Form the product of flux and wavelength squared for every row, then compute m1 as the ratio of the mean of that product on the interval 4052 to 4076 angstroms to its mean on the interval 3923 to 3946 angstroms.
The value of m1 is 1.4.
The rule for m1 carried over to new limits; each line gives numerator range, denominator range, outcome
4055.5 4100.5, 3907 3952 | 1.19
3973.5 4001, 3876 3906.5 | 1.22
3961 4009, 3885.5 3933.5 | 1.08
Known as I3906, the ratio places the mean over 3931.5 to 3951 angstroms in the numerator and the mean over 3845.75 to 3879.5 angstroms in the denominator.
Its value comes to 0.97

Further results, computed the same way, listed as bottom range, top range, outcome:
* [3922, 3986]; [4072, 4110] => 1.12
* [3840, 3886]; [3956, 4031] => 1.11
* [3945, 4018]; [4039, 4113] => 1.06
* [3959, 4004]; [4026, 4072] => 1.20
